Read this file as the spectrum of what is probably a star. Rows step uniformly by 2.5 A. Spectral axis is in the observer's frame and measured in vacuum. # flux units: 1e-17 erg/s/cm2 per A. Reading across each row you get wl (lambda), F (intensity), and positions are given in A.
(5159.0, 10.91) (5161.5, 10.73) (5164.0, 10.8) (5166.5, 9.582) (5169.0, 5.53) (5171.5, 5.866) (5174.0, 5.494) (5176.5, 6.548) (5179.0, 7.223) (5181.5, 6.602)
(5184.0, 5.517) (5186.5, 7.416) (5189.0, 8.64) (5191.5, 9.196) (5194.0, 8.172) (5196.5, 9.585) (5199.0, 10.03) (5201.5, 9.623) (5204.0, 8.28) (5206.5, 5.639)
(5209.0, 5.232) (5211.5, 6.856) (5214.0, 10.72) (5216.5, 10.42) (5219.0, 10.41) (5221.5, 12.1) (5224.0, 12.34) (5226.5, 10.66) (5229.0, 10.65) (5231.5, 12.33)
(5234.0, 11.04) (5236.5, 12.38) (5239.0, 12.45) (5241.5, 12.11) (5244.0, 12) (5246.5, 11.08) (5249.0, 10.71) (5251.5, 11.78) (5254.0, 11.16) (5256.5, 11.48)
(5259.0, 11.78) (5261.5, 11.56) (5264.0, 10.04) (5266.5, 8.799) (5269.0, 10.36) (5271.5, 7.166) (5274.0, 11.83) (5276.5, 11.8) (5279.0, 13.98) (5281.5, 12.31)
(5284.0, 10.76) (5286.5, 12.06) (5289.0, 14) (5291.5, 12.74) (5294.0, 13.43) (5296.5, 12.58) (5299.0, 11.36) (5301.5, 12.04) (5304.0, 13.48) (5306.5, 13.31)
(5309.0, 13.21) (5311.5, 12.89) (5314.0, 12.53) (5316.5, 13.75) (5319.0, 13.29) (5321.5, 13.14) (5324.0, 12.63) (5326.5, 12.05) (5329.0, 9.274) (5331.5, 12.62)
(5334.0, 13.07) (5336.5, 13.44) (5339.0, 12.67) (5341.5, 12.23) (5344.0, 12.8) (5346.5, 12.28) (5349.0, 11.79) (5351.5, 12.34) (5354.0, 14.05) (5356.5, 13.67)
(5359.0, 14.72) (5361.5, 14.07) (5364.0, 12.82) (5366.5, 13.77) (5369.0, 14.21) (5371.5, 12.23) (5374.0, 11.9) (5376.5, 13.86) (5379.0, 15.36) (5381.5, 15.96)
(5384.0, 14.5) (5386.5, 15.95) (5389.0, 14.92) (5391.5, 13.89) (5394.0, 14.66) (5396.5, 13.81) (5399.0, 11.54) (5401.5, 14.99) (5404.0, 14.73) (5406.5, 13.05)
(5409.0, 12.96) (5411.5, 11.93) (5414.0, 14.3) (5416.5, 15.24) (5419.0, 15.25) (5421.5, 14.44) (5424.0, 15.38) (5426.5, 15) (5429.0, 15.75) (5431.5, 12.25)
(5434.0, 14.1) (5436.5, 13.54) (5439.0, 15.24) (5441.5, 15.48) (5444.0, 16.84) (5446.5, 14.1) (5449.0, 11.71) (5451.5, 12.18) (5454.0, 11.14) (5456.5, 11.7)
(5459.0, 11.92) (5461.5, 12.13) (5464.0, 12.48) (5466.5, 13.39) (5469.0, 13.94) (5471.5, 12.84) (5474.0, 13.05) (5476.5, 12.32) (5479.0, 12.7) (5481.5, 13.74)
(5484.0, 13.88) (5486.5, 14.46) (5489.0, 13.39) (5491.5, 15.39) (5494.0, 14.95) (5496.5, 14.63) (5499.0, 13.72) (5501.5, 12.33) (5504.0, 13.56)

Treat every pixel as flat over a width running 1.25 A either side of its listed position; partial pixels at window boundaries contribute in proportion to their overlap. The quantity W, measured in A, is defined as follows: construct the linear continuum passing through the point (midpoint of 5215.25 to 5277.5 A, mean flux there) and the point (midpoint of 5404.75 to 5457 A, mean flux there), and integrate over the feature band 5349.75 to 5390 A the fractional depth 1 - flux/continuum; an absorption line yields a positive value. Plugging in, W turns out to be -3.0 A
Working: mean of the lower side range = 11.1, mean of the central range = 14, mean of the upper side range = 13.9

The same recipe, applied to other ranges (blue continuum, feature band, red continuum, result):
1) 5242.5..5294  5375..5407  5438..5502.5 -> -4.47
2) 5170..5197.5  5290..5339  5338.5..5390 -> -3.44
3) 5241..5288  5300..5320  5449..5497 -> -2.45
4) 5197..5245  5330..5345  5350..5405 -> 0.33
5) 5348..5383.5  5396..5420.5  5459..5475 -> -0.83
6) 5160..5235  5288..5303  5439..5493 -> -3.24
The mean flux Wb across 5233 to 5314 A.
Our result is 11.8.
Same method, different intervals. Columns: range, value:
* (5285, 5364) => 12.8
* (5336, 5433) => 13.8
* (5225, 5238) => 11.4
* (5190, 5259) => 10.3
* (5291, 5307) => 12.7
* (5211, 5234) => 10.9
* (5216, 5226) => 11.3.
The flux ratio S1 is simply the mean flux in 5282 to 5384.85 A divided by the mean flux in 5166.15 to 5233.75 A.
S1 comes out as 1.52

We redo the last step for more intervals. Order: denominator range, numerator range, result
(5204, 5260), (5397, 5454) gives 1.32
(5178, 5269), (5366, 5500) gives 1.40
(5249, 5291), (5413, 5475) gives 1.21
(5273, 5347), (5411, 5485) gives 1.08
